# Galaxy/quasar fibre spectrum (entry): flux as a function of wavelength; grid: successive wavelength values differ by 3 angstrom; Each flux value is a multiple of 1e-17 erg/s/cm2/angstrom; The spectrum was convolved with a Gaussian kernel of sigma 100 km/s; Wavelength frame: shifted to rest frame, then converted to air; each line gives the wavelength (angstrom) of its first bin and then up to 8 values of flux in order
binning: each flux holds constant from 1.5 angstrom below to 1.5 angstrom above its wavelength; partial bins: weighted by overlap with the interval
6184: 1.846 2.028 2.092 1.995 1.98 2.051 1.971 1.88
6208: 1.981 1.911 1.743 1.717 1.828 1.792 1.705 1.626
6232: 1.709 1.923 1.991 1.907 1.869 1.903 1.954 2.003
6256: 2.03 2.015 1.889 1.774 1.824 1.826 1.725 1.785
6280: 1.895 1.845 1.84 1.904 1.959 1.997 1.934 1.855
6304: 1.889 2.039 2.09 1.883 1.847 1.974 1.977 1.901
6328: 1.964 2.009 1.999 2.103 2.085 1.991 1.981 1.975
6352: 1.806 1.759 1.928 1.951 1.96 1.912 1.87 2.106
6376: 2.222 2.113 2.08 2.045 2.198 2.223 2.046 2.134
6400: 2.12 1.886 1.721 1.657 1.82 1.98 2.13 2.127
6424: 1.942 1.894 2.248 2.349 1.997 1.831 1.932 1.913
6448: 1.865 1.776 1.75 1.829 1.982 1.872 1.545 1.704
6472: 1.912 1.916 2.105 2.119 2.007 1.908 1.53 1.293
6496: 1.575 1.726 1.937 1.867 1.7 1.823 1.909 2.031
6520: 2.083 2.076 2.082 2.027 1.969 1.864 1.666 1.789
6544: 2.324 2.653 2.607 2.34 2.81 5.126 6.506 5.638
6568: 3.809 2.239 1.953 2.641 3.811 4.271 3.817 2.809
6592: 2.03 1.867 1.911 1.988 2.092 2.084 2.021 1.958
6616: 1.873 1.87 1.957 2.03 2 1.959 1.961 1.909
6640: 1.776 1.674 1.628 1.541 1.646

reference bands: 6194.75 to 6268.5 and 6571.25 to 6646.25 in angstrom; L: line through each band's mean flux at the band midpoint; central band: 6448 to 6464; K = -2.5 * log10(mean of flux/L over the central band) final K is 0.14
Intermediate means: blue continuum 1.88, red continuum 2.25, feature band 1.84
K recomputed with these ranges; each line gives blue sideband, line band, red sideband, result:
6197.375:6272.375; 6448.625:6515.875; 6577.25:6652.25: 0.152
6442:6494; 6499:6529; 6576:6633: 0.041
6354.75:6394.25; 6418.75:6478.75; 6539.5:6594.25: 0.285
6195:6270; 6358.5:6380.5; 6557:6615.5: 0.161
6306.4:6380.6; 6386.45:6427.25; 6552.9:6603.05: 0.167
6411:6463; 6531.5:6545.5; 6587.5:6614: 0.066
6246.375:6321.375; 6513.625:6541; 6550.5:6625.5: 0.337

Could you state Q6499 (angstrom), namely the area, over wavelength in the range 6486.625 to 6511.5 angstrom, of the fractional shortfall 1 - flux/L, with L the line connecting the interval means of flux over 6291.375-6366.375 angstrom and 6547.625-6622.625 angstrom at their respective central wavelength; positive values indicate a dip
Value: 8.5 angstrom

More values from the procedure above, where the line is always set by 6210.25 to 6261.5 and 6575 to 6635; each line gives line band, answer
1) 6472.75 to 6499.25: 4.7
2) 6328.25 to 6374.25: 1.2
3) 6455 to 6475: 3.2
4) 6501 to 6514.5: 2.3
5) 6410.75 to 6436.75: 0.6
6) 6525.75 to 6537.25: 1.5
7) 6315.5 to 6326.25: 0.2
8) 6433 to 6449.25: 1.4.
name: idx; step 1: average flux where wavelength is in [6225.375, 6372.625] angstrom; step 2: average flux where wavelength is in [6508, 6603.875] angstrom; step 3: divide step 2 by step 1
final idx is 1.4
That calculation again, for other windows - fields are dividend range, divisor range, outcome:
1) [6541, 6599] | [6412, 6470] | 1.66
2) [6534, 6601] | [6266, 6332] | 1.58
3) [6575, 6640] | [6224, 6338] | 1.21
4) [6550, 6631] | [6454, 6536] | 1.50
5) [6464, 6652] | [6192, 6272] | 1.21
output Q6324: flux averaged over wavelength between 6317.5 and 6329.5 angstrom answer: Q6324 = 1.95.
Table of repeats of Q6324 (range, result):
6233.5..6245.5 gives 1.92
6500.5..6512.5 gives 1.83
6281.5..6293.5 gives 1.89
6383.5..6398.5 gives 2.13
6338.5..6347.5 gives 2.02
